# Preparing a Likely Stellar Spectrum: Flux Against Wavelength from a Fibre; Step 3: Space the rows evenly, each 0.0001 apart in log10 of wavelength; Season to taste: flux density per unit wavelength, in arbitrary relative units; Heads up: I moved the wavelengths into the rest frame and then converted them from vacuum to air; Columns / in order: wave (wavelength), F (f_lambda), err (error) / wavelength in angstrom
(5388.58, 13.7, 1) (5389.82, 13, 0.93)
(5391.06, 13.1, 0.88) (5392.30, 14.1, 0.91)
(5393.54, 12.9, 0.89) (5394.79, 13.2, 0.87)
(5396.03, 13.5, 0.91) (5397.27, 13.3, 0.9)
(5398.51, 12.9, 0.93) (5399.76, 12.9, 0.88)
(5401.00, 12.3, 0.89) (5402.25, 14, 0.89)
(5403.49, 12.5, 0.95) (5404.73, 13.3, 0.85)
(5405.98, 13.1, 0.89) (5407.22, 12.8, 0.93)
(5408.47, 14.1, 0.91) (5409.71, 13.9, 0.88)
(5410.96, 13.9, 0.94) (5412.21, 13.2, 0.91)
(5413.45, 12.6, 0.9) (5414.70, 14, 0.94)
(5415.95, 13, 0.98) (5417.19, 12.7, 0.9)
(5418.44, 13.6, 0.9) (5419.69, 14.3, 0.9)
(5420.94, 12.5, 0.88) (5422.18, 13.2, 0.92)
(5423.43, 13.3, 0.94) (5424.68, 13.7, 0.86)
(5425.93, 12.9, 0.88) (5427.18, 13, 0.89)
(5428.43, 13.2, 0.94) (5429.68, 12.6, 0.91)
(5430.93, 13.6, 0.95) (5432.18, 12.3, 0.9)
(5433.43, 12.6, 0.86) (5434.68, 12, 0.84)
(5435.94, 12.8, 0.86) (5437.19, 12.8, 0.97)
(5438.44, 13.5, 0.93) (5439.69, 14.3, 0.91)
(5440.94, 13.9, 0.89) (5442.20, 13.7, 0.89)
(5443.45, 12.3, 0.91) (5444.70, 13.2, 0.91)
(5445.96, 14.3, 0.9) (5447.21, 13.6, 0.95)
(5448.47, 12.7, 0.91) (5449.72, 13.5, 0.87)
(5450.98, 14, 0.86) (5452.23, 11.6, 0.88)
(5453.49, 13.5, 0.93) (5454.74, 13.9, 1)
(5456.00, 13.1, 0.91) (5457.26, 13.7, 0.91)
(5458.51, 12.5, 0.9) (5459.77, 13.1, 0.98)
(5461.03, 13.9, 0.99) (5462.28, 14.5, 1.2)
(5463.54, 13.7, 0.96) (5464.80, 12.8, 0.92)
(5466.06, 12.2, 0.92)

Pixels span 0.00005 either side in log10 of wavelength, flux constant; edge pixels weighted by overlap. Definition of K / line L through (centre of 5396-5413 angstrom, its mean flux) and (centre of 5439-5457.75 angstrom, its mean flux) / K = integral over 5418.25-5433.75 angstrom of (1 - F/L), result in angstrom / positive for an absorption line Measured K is 0.2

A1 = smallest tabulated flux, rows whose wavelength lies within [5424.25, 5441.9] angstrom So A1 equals 12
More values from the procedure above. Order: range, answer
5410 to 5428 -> 12.5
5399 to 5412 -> 12.3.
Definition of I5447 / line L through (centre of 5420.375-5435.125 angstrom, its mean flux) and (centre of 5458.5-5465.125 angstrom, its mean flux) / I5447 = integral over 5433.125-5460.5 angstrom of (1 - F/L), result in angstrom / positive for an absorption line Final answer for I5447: 0.1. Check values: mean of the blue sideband 12.9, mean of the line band 13.2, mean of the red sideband 13.5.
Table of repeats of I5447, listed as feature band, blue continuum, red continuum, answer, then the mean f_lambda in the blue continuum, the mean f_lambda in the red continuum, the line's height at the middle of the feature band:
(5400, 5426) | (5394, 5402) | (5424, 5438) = -0.6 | 13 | 12.9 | 13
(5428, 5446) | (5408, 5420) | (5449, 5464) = 0.5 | 13.5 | 13.4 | 13.5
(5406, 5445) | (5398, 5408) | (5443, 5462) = -0.2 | 13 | 13.3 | 13.1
